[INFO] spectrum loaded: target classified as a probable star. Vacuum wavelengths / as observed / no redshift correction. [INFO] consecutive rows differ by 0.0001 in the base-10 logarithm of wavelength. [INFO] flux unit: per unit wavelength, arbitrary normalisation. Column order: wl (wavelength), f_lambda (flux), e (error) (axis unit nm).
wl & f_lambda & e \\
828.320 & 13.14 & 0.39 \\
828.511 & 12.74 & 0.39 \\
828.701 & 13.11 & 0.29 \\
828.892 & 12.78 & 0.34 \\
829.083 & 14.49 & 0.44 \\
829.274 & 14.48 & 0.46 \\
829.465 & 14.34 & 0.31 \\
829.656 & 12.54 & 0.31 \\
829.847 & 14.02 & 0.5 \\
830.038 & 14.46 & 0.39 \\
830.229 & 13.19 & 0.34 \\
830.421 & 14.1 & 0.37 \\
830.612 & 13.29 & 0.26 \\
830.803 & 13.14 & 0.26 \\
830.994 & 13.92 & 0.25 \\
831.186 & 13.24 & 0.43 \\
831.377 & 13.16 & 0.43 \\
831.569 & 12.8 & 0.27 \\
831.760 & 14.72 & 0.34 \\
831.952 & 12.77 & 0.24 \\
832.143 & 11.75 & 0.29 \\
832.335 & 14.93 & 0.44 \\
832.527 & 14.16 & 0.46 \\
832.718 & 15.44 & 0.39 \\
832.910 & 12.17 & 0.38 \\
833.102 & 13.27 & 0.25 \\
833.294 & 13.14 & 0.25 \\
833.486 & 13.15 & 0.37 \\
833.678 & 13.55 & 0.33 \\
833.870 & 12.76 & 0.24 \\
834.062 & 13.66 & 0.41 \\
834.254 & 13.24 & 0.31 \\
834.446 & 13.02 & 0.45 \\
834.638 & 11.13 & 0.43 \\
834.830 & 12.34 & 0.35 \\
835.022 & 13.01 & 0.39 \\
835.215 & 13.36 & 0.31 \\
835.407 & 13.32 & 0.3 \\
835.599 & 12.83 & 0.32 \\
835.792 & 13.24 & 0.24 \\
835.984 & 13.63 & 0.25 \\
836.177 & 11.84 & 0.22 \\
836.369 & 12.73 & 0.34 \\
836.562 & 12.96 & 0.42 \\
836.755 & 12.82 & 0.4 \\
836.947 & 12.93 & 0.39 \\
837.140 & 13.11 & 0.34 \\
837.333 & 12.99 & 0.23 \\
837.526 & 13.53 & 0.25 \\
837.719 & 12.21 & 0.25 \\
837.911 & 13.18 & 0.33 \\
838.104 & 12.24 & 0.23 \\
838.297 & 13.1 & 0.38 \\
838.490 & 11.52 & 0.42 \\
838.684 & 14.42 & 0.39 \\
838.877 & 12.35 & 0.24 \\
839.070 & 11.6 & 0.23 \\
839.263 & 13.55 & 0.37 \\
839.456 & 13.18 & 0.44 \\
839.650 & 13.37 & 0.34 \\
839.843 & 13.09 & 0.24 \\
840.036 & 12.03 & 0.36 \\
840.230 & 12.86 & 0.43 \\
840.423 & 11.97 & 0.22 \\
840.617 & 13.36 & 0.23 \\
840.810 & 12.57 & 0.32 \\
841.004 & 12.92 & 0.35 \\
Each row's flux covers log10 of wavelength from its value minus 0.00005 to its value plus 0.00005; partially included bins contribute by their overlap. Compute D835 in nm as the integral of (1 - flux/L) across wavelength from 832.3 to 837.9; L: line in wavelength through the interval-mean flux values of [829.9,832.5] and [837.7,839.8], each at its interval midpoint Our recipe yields 0.03 nm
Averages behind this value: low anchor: 13.5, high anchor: 12.8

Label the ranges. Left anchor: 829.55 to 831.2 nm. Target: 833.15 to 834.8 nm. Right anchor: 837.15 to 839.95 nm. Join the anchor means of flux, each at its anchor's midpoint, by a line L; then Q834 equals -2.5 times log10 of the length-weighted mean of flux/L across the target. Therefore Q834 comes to 0.03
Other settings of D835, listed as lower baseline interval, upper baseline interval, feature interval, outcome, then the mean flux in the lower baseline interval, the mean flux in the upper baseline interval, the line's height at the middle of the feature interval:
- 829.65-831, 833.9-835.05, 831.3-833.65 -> -0.053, 13.6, 12.7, 13.2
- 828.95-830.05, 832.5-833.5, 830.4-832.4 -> 0.052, 14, 13.5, 13.7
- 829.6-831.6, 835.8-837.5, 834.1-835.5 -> 0.030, 13.5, 12.9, 13.1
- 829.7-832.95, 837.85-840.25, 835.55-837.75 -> 0.021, 13.6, 12.8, 13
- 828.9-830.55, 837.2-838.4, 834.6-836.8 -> 0.055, 13.9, 12.9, 13.1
